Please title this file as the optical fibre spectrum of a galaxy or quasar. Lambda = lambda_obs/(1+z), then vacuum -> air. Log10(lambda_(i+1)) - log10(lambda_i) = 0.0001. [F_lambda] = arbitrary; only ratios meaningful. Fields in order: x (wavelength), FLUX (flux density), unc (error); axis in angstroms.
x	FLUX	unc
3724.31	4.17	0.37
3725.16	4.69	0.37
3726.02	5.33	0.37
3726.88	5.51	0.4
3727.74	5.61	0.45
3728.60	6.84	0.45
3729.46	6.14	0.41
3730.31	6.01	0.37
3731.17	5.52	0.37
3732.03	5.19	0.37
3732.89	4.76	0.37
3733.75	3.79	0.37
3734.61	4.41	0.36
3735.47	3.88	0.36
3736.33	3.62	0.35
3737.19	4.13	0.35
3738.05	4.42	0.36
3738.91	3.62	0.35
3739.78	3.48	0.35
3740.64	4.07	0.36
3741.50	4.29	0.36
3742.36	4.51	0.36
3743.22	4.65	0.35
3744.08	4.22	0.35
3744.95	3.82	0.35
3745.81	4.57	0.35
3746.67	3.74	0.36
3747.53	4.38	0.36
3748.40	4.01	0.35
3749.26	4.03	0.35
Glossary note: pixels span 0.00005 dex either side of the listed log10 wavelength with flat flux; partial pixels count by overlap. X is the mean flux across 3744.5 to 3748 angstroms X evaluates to 4.12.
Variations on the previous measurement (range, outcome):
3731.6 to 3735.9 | 4.4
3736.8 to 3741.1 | 3.94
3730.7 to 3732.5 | 5.35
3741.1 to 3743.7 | 4.49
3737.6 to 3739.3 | 4.03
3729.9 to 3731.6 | 5.76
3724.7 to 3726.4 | 5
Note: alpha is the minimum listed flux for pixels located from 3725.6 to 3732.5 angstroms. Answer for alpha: 5.19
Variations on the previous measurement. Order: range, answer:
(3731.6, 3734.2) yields 3.79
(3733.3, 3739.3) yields 3.62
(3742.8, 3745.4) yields 3.82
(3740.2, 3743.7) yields 4.07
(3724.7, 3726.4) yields 4.69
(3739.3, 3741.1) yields 3.48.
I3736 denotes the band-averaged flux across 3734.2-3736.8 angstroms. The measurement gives 3.97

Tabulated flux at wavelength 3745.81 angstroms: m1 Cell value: 4.57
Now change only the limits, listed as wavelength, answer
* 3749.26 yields 4.03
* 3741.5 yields 4.29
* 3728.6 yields 6.84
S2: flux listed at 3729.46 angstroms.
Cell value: 6.14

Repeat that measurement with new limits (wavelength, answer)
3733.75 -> 3.79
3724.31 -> 4.17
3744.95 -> 3.82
